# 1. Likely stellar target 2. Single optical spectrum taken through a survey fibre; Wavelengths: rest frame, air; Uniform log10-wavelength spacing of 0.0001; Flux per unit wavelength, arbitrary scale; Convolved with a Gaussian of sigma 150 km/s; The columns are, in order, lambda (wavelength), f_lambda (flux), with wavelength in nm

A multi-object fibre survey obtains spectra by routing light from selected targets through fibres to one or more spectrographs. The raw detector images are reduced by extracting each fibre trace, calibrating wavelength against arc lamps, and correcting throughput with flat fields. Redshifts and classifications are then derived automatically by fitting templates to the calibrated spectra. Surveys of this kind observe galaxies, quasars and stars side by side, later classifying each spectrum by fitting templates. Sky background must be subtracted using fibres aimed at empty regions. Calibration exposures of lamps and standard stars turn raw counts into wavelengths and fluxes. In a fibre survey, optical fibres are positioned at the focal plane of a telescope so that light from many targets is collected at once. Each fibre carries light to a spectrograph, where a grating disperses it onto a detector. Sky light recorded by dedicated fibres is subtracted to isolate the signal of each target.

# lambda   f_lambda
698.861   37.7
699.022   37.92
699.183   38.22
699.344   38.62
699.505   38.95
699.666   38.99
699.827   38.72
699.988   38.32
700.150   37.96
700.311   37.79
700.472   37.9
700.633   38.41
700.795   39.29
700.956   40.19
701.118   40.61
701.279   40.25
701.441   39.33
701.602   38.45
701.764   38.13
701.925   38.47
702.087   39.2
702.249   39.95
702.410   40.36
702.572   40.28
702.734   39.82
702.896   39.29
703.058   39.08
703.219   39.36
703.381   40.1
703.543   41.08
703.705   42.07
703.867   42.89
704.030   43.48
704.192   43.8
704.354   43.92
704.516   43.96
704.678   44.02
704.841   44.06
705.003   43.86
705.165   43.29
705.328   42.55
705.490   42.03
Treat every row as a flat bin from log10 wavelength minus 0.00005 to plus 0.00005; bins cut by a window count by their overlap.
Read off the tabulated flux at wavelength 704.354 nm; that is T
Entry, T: 43.92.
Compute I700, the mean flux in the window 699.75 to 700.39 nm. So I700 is 38.2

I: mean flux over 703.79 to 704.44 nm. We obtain 43.5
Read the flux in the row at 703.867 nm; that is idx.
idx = 42.89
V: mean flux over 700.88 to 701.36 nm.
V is 40.3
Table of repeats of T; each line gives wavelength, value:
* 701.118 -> 40.61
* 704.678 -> 44.02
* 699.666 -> 38.99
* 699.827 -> 38.72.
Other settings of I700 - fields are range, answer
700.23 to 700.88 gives 38.4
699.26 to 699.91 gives 38.8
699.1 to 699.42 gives 38.4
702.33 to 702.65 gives 40.3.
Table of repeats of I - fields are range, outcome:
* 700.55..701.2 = 39.6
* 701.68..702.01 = 38.3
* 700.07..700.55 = 37.9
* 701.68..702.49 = 39.2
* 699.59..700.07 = 38.6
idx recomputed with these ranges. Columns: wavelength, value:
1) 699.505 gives 38.95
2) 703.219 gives 39.36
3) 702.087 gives 39.2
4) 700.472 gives 37.9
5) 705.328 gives 42.55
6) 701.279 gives 40.25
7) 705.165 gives 43.29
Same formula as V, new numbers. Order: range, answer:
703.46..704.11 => 42.3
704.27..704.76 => 44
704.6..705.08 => 43.9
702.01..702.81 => 39.9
